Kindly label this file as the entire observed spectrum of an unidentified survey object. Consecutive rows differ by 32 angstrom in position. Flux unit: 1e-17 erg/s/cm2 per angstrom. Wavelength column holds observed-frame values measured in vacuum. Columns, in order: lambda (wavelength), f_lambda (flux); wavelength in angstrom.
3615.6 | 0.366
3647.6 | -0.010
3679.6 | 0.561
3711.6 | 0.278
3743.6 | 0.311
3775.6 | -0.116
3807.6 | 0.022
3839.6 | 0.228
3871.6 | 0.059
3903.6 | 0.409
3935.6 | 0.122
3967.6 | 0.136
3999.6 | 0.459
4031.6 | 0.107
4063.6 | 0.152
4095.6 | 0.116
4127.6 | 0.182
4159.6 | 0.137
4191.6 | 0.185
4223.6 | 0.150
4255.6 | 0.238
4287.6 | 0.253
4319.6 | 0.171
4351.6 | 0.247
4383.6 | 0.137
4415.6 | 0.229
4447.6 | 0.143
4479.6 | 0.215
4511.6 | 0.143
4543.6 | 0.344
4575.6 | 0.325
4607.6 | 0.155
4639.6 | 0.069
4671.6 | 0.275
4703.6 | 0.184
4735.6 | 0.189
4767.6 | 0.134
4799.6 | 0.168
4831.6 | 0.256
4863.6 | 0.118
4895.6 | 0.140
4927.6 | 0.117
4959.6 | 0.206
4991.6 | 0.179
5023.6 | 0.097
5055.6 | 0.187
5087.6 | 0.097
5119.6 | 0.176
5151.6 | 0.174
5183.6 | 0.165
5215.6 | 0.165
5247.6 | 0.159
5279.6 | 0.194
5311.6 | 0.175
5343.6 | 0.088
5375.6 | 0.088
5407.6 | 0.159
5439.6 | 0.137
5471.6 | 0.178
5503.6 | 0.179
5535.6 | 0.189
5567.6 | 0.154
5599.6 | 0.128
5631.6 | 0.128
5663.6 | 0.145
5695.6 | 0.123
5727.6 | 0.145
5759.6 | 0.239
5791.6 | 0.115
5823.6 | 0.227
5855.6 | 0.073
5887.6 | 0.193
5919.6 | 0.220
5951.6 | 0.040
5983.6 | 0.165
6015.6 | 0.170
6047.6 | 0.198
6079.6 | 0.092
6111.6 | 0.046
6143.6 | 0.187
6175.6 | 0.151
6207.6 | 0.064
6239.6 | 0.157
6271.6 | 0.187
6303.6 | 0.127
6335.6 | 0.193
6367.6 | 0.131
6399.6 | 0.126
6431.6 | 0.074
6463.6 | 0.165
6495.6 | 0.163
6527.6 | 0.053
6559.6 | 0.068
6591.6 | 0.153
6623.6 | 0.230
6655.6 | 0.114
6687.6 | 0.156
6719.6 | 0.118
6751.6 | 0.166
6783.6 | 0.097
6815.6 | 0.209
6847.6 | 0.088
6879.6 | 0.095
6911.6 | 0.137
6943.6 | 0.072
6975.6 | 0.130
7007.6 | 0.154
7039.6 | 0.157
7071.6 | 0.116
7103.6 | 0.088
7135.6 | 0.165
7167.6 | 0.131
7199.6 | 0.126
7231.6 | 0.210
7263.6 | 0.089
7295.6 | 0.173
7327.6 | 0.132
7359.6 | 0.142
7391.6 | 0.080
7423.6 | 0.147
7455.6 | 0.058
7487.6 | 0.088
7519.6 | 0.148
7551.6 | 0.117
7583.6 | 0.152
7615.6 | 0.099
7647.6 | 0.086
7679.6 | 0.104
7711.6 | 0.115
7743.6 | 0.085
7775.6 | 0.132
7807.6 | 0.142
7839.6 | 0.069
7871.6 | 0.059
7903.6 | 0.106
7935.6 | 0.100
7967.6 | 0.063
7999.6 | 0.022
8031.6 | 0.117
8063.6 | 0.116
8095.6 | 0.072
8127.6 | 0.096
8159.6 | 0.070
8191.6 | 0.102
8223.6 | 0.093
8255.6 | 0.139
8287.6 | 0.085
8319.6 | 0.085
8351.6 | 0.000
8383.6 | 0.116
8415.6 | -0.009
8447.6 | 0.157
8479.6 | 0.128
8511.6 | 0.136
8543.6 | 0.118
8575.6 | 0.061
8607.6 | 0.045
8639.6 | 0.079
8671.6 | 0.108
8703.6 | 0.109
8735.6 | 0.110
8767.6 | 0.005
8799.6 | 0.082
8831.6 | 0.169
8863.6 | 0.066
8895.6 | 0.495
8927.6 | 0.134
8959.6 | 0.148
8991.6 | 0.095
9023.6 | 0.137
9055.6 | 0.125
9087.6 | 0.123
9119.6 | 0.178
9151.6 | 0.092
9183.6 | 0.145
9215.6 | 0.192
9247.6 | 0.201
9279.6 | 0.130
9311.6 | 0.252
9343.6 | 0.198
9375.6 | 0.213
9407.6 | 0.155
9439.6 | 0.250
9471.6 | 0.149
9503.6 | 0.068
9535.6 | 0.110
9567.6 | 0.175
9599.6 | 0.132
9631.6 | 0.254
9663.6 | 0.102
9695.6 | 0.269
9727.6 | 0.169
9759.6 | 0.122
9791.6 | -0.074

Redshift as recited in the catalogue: 1.38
